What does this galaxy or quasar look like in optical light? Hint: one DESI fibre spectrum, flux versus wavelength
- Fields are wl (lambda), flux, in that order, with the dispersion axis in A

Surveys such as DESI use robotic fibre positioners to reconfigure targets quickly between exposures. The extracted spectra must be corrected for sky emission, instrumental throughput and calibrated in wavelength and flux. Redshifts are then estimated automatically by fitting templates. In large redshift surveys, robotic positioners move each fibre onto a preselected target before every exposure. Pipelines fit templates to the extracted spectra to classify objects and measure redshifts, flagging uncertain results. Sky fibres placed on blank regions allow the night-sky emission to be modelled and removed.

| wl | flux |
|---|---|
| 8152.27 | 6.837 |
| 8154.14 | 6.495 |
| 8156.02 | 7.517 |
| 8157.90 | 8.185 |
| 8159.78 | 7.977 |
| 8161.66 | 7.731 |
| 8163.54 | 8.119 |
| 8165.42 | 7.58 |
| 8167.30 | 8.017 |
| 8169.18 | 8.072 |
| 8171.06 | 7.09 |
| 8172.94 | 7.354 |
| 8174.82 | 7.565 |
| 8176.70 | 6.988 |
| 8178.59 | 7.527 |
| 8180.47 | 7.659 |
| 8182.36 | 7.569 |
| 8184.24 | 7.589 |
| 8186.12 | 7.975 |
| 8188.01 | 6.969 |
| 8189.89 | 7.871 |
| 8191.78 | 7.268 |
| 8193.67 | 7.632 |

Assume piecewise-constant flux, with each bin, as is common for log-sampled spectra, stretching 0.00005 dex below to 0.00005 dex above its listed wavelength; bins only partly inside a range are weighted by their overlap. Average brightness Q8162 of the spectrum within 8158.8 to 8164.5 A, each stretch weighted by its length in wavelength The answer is 7.94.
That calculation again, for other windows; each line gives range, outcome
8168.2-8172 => 7.59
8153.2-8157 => 7.02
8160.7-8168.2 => 7.86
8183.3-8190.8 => 7.61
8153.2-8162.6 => 7.58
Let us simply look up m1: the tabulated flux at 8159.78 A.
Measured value 7.977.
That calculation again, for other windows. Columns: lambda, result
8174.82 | 7.565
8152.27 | 6.837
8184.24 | 7.589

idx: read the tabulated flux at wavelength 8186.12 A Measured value 7.975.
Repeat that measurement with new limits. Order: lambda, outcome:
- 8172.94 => 7.354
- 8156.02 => 7.517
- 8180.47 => 7.659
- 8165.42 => 7.58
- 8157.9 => 8.185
